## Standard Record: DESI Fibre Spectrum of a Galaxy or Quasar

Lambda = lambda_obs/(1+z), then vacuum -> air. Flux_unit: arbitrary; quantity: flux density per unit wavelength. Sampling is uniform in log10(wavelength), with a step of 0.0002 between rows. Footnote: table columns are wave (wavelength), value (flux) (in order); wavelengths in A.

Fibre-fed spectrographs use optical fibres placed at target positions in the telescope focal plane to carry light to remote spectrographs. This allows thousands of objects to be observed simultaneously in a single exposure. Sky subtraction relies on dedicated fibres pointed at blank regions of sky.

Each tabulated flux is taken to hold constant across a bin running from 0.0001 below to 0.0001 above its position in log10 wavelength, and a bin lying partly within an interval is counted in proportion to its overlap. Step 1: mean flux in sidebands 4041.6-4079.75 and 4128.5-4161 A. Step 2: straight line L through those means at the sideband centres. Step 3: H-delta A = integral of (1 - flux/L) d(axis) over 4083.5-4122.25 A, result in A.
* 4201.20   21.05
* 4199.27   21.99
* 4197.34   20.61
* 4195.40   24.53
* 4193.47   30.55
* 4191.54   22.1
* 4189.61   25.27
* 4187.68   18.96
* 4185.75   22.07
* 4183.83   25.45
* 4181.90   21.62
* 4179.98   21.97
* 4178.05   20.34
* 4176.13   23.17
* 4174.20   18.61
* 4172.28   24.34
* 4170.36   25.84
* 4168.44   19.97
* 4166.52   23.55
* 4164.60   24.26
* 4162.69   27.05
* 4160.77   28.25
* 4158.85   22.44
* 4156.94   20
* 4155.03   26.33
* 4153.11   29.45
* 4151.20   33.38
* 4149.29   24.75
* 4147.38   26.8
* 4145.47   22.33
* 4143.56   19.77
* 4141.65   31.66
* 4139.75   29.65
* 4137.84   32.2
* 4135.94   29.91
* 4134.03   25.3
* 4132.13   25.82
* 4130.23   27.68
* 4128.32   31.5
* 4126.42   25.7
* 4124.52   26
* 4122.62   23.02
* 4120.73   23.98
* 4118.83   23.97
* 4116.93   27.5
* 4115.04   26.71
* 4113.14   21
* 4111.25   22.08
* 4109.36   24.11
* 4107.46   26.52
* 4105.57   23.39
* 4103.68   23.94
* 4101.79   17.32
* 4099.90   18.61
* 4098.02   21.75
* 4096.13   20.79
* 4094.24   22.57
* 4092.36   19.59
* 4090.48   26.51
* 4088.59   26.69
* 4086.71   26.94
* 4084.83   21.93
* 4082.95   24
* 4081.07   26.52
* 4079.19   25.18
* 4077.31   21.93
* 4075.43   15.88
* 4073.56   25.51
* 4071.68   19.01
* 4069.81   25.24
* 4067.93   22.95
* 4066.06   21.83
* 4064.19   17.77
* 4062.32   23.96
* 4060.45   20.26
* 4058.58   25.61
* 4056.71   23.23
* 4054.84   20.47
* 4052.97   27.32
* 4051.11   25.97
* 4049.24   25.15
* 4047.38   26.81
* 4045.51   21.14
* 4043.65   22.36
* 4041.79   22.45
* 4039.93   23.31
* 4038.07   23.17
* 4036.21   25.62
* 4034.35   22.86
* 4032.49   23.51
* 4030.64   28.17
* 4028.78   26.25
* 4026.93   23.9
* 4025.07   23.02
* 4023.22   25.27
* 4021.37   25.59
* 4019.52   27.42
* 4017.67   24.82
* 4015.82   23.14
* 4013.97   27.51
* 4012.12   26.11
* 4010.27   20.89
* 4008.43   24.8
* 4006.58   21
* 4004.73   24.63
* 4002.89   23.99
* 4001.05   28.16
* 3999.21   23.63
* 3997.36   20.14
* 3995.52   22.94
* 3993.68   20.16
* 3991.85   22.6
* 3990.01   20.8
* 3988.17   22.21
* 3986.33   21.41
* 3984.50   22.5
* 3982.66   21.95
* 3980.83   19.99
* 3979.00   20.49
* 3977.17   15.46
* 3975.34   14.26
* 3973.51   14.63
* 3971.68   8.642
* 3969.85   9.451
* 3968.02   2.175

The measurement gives 2.4 A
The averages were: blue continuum 22.8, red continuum 26.9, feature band 23.3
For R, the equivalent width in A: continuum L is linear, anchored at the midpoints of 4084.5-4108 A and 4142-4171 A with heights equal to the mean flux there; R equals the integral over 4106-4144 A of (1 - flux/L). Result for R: -3.76 A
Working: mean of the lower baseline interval 22.8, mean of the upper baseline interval 25.1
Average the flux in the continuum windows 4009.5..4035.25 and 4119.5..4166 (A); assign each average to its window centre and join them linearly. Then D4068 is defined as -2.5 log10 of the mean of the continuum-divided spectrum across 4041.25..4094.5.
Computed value 0.10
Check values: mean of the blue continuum 24.9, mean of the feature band 23.3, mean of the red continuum 26.5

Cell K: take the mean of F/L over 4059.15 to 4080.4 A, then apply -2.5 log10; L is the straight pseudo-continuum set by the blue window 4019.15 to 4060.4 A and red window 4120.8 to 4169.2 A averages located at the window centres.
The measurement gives 0.14 mag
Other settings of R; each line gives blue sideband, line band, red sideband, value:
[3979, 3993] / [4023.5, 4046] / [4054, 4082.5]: -1.90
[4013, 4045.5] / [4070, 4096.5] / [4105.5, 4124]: 1.30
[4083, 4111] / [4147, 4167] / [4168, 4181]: -3.37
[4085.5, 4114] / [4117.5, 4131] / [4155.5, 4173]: -1.59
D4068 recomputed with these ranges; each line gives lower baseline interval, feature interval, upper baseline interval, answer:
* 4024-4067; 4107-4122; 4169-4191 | -0.06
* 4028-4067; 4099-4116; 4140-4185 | 0.07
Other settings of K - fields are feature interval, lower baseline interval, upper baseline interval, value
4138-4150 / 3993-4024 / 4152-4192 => -0.12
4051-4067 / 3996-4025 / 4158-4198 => 0.06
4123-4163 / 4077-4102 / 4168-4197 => -0.17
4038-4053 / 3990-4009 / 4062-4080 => -0.08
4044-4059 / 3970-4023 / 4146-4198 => -0.09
